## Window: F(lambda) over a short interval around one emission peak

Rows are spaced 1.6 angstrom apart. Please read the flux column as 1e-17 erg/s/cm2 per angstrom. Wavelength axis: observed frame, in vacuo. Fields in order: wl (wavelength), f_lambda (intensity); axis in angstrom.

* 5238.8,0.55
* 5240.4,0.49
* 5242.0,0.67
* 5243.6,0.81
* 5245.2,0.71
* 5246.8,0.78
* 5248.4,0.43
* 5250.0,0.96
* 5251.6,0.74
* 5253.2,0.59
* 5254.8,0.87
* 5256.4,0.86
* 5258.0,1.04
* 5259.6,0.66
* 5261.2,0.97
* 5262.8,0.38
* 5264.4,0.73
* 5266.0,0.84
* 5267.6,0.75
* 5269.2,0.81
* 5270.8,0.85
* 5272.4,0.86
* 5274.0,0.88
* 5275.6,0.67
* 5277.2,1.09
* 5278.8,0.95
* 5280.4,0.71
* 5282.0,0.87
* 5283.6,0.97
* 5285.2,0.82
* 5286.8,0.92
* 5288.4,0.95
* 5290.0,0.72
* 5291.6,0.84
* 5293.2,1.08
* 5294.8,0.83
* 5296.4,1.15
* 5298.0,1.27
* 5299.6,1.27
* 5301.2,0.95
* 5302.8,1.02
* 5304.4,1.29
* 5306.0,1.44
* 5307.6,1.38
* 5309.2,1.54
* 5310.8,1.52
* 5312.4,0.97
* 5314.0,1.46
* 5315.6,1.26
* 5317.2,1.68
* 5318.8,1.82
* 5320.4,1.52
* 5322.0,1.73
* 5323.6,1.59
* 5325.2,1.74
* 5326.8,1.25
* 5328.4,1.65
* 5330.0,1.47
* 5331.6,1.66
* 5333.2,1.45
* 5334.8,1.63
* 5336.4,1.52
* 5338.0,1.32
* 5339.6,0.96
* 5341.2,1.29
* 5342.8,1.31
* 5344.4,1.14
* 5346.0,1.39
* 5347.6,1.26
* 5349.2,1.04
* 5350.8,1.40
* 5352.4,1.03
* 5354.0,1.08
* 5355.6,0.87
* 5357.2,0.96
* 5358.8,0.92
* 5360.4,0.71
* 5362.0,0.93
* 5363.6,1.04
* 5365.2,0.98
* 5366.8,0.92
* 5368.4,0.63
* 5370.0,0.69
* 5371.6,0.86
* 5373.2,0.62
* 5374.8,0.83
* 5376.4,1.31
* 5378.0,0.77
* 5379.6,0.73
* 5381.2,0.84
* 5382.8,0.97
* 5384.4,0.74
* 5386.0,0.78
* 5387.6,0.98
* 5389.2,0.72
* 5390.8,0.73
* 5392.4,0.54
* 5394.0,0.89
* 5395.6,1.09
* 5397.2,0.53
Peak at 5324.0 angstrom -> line C IV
